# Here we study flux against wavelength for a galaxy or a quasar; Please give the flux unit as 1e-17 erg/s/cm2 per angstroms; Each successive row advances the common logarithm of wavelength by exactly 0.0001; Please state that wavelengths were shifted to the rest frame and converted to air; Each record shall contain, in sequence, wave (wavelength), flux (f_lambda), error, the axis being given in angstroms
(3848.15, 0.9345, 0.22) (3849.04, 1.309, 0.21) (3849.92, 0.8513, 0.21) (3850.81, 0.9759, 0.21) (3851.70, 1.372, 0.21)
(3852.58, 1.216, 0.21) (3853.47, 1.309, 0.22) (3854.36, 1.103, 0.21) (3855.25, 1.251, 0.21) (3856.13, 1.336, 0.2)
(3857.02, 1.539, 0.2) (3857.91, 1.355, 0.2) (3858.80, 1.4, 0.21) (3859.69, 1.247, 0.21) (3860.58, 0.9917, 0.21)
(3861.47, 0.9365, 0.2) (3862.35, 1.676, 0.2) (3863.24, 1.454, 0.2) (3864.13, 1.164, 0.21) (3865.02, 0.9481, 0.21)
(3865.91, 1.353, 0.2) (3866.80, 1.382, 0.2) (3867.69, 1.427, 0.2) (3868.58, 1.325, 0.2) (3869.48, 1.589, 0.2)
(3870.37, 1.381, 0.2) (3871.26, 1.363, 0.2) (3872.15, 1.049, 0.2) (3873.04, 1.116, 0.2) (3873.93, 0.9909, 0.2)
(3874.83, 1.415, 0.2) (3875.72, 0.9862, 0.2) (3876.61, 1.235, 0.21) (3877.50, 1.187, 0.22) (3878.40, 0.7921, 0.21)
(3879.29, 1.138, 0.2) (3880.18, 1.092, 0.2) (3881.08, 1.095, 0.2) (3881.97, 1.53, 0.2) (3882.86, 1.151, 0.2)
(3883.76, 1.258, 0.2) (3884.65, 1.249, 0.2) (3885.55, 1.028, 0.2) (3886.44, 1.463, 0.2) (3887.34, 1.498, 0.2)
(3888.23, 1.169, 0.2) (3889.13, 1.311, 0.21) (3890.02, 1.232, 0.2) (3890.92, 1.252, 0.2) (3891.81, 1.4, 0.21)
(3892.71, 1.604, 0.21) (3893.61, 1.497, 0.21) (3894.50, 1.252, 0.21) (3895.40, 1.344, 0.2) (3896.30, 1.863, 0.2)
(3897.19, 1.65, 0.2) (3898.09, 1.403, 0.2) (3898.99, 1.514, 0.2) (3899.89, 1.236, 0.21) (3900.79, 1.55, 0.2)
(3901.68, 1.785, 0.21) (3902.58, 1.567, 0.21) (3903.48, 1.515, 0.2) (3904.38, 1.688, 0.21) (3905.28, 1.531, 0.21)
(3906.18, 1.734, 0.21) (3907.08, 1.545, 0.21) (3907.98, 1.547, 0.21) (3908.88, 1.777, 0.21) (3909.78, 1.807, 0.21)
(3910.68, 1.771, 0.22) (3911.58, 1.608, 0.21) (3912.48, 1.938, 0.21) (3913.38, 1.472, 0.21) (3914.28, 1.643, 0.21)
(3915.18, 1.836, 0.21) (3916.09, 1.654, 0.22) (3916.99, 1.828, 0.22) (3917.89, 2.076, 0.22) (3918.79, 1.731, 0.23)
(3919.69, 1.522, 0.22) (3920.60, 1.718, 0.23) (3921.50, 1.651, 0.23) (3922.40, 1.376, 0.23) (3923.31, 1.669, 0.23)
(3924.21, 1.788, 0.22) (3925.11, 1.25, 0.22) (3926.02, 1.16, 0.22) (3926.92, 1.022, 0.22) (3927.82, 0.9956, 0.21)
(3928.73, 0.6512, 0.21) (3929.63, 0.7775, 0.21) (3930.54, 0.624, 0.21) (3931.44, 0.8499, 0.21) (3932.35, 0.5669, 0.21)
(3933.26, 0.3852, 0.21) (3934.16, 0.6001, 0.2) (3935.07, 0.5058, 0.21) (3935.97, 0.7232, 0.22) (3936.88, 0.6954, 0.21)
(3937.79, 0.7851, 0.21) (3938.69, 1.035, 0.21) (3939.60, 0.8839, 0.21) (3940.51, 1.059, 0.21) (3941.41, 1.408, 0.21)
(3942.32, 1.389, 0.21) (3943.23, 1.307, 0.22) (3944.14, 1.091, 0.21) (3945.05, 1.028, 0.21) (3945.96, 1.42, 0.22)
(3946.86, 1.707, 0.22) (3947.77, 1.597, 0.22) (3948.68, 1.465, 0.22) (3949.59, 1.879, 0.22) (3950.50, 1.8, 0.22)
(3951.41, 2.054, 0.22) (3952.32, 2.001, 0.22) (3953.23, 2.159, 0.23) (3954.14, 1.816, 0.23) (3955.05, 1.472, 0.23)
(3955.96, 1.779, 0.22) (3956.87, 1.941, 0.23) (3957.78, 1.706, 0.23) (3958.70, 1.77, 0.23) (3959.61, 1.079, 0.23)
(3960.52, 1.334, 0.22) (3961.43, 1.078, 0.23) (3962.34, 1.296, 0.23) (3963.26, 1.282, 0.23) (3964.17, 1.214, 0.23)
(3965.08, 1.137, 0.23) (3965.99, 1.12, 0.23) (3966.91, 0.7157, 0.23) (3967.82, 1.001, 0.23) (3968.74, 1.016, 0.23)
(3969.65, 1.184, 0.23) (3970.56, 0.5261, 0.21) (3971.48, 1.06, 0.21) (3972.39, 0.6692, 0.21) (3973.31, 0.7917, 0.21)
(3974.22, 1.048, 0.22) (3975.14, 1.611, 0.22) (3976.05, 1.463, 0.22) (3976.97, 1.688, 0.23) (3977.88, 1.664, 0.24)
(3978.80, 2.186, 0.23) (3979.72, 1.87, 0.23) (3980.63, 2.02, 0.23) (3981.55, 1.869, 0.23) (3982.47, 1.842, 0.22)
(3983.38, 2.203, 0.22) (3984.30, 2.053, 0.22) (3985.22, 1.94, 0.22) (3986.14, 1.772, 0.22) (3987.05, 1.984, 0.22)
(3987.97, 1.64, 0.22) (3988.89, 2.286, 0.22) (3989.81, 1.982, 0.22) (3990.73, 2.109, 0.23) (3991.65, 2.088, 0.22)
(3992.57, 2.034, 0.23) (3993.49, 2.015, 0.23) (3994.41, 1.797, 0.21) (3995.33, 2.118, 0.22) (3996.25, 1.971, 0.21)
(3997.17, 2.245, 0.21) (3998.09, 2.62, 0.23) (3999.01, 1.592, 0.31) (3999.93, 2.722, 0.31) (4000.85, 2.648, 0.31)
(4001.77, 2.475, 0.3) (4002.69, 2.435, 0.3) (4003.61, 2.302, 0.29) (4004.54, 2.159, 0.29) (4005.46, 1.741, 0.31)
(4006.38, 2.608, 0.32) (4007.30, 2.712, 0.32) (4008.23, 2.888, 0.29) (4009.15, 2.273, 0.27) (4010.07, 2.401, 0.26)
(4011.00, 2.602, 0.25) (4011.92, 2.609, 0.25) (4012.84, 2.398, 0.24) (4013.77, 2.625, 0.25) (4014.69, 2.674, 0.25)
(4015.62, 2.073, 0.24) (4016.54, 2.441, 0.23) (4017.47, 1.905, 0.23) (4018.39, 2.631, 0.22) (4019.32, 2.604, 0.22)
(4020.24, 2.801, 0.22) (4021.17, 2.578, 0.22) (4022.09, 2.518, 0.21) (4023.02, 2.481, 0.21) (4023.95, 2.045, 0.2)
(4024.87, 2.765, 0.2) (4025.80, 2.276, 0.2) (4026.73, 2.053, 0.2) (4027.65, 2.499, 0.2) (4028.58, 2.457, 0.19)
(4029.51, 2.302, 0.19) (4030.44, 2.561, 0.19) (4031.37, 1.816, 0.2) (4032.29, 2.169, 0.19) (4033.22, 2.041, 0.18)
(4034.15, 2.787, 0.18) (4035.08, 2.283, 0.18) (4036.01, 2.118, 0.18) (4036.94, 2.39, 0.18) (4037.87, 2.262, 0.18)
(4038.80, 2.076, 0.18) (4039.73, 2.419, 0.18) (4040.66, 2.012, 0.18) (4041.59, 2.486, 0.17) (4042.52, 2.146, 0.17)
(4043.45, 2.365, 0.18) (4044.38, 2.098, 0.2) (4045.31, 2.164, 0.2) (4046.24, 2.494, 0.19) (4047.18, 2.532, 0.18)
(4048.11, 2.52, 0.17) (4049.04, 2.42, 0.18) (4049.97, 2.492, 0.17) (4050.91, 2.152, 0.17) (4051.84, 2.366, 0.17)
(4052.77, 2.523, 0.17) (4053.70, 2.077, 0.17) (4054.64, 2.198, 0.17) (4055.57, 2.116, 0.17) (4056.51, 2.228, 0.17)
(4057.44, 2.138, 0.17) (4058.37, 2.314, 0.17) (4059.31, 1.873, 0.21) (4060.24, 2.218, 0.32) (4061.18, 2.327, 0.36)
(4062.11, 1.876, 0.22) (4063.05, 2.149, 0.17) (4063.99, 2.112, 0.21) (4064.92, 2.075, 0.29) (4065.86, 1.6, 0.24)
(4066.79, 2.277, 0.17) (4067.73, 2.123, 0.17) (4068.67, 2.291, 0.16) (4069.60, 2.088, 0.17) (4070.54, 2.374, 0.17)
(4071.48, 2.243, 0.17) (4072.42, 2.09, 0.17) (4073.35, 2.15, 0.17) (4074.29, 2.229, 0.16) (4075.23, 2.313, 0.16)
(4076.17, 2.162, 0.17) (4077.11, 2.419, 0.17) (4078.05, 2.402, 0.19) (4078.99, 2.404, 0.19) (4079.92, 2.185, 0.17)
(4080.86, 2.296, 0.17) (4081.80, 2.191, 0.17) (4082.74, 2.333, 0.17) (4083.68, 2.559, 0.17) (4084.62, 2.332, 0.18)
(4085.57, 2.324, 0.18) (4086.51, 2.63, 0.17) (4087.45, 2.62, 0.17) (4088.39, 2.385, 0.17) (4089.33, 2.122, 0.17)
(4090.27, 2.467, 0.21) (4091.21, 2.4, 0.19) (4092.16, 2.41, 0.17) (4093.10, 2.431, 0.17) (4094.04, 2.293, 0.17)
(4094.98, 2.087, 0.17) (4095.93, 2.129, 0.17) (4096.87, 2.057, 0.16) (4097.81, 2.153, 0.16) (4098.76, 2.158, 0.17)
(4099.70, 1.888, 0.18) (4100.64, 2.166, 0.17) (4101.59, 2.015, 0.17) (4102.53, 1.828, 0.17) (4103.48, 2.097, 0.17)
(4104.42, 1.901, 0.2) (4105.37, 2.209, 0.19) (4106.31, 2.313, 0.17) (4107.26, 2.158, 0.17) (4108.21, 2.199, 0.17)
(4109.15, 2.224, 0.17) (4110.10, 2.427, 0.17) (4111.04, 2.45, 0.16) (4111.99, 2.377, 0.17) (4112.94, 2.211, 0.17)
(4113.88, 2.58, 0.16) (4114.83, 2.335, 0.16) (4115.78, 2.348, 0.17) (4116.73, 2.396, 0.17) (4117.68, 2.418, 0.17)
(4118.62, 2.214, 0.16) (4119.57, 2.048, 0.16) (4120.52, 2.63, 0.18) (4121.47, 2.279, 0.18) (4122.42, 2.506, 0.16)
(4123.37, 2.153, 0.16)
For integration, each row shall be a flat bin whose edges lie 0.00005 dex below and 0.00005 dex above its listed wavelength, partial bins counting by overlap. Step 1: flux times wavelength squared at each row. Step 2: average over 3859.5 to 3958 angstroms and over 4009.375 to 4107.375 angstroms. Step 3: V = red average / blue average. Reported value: 1.8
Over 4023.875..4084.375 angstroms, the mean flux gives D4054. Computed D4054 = 2.26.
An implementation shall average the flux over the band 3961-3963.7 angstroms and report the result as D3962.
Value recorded 1.22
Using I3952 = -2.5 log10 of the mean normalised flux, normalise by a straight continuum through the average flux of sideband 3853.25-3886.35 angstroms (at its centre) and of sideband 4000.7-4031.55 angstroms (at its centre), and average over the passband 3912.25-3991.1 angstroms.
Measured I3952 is 0.32 mag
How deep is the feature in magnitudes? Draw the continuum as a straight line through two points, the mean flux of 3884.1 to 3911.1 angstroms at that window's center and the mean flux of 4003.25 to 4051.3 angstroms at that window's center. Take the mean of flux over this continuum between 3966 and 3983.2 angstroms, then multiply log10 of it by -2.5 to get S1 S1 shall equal 0.44 mag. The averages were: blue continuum 1.49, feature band 1.35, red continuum 2.37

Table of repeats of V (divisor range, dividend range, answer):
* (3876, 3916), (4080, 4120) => 1.73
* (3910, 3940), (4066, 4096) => 2.01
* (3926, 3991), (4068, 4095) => 1.81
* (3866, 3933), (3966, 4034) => 1.56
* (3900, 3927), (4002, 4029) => 1.57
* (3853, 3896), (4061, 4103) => 1.95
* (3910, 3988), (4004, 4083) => 1.73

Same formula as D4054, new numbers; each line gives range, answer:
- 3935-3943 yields 0.974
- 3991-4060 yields 2.32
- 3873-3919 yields 1.46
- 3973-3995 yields 1.84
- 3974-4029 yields 2.21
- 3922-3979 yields 1.24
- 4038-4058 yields 2.29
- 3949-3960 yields 1.79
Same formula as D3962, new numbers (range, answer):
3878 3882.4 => 1.13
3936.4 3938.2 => 0.736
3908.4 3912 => 1.74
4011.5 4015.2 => 2.57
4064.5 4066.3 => 1.83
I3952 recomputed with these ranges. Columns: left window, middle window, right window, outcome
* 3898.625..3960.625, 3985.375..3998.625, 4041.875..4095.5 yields -0.137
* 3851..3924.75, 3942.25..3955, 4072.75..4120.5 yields 0.030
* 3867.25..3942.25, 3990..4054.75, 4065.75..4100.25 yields -0.199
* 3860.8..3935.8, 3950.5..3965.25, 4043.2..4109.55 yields 0.034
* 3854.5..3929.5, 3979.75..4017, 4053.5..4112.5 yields -0.193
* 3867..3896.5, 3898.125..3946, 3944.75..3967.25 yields 0.059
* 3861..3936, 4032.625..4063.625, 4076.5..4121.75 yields -0.111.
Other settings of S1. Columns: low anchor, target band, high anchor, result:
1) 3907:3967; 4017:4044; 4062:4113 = -0.23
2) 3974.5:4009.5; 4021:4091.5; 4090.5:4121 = -0.05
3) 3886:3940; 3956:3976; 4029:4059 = 0.40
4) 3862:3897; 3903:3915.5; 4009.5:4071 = -0.13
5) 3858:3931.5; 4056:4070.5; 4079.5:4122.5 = 0.00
